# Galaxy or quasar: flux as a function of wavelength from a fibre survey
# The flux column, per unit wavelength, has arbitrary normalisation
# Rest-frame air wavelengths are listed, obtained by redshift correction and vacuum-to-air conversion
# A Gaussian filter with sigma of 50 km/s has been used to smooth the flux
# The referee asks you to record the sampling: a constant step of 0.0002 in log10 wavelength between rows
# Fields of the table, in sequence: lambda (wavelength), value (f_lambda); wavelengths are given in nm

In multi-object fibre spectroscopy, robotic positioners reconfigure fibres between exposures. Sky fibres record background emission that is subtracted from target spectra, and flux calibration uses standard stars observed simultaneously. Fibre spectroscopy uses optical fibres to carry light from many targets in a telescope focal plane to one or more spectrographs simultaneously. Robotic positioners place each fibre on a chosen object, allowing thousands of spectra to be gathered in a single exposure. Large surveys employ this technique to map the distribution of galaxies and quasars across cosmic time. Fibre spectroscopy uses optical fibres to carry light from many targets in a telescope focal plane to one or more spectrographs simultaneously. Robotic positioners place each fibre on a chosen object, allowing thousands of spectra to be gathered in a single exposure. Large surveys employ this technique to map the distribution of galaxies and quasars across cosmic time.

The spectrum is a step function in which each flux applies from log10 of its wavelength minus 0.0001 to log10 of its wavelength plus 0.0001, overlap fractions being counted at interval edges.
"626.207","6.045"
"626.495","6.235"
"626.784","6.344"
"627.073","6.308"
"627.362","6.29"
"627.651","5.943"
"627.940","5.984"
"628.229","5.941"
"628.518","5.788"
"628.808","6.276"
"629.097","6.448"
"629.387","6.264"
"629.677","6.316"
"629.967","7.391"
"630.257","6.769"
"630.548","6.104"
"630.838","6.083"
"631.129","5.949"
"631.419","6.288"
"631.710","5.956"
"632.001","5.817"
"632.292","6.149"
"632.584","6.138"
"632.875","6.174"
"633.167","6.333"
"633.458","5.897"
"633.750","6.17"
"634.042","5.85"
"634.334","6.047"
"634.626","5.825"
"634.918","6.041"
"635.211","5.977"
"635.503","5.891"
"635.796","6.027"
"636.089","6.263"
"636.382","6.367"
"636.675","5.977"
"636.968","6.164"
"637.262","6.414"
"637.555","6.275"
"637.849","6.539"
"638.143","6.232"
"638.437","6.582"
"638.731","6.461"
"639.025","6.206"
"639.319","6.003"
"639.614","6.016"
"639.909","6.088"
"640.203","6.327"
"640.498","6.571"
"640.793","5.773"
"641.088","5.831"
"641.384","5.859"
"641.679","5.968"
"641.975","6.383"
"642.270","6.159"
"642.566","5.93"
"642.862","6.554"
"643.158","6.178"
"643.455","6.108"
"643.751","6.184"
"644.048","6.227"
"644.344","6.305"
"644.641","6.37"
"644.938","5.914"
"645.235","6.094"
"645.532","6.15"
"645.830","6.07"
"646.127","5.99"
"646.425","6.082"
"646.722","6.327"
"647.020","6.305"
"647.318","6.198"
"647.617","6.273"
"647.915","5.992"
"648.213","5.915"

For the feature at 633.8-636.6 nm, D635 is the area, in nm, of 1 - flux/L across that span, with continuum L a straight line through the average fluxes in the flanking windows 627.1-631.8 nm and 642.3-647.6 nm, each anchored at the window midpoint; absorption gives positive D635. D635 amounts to 0.08 nm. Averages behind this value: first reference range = 6.24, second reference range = 6.18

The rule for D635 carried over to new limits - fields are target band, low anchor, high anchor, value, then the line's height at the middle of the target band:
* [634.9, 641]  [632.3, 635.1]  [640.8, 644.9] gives -0.106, 6.09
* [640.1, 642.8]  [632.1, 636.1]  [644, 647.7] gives 0.012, 6.13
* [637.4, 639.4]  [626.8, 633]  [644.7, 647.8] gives -0.053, 6.18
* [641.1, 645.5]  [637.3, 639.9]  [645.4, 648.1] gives 0.041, 6.21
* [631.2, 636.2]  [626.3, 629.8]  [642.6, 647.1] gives 0.106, 6.18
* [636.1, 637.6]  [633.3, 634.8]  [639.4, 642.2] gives -0.055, 6.02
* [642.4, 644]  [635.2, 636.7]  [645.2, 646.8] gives -0.022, 6.11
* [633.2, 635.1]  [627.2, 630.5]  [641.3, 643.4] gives 0.077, 6.25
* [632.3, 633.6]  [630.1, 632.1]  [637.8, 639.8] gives 0.009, 6.18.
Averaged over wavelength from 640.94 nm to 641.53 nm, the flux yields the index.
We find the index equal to 5.84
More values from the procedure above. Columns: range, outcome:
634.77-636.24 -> 6.04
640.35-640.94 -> 6.17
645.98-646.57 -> 6.03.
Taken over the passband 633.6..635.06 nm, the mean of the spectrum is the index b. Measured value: 5.99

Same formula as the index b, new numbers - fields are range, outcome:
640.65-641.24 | 5.8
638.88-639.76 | 6.07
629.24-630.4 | 6.68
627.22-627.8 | 6.12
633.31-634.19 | 5.98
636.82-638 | 6.35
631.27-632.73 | 6.07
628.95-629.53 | 6.36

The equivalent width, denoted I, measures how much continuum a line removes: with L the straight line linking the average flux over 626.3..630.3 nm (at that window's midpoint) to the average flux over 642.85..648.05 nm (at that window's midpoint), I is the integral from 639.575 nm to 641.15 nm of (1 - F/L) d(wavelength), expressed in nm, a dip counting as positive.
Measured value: 0.02 nm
